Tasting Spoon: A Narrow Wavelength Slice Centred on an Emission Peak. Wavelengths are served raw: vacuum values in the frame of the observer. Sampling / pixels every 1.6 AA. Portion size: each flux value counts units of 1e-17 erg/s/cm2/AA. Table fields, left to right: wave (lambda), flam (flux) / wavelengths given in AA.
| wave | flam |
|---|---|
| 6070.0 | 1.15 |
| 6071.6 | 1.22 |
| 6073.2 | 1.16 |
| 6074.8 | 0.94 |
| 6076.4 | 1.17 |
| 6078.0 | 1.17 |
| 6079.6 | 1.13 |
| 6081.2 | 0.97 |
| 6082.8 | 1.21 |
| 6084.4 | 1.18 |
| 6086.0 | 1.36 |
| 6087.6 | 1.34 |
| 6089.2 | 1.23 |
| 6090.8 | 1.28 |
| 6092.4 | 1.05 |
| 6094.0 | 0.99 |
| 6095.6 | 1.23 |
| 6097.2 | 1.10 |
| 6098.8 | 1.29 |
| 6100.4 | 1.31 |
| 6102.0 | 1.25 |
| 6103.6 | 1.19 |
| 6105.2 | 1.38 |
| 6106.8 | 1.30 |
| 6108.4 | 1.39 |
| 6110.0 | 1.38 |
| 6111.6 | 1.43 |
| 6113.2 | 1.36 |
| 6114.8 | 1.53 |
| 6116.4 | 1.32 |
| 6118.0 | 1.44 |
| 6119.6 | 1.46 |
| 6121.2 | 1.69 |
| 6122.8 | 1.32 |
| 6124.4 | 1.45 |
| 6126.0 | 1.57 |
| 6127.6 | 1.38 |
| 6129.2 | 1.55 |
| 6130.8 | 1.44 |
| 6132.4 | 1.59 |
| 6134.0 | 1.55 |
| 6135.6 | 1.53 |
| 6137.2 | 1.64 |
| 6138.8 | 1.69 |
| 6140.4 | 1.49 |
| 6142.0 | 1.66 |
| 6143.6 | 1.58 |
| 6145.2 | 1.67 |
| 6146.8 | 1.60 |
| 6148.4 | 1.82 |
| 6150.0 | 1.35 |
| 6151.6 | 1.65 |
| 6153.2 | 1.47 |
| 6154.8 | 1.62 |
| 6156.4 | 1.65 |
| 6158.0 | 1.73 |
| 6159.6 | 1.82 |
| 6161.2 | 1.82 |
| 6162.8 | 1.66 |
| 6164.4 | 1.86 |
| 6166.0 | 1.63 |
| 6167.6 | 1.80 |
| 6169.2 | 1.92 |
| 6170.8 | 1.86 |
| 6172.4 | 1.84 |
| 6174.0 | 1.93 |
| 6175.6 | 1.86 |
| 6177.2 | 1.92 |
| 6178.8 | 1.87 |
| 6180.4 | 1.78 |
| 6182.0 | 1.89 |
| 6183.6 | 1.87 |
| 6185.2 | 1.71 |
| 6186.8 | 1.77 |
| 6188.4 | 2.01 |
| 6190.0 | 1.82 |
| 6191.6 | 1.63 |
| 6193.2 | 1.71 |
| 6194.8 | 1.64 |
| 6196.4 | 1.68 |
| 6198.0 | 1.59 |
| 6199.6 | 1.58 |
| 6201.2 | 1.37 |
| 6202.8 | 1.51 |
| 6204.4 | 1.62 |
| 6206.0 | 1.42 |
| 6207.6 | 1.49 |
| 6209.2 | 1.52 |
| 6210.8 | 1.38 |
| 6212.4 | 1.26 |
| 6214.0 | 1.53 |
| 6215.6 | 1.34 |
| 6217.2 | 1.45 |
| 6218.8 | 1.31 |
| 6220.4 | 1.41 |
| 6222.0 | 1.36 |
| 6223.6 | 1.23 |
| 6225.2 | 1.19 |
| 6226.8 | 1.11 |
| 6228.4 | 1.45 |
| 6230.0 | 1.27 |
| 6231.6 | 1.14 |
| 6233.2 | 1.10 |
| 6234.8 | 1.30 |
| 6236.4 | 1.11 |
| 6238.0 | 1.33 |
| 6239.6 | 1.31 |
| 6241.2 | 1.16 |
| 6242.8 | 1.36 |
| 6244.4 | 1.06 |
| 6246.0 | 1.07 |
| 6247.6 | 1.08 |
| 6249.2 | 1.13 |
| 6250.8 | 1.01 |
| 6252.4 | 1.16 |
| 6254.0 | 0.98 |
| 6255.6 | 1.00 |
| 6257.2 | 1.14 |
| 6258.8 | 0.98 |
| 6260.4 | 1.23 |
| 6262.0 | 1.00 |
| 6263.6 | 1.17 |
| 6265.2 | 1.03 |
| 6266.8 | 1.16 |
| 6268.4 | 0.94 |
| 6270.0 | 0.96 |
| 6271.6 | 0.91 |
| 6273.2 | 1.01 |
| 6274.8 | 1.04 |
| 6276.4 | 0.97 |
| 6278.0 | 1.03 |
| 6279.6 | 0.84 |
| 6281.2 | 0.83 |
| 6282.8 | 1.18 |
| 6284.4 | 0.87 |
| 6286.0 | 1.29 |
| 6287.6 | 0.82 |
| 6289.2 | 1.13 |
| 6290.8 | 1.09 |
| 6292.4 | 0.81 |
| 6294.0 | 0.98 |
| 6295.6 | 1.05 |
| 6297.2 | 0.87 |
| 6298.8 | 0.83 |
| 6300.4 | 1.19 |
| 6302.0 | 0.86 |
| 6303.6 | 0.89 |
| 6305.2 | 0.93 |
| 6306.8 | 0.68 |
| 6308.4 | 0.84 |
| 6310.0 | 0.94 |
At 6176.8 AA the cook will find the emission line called C III]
